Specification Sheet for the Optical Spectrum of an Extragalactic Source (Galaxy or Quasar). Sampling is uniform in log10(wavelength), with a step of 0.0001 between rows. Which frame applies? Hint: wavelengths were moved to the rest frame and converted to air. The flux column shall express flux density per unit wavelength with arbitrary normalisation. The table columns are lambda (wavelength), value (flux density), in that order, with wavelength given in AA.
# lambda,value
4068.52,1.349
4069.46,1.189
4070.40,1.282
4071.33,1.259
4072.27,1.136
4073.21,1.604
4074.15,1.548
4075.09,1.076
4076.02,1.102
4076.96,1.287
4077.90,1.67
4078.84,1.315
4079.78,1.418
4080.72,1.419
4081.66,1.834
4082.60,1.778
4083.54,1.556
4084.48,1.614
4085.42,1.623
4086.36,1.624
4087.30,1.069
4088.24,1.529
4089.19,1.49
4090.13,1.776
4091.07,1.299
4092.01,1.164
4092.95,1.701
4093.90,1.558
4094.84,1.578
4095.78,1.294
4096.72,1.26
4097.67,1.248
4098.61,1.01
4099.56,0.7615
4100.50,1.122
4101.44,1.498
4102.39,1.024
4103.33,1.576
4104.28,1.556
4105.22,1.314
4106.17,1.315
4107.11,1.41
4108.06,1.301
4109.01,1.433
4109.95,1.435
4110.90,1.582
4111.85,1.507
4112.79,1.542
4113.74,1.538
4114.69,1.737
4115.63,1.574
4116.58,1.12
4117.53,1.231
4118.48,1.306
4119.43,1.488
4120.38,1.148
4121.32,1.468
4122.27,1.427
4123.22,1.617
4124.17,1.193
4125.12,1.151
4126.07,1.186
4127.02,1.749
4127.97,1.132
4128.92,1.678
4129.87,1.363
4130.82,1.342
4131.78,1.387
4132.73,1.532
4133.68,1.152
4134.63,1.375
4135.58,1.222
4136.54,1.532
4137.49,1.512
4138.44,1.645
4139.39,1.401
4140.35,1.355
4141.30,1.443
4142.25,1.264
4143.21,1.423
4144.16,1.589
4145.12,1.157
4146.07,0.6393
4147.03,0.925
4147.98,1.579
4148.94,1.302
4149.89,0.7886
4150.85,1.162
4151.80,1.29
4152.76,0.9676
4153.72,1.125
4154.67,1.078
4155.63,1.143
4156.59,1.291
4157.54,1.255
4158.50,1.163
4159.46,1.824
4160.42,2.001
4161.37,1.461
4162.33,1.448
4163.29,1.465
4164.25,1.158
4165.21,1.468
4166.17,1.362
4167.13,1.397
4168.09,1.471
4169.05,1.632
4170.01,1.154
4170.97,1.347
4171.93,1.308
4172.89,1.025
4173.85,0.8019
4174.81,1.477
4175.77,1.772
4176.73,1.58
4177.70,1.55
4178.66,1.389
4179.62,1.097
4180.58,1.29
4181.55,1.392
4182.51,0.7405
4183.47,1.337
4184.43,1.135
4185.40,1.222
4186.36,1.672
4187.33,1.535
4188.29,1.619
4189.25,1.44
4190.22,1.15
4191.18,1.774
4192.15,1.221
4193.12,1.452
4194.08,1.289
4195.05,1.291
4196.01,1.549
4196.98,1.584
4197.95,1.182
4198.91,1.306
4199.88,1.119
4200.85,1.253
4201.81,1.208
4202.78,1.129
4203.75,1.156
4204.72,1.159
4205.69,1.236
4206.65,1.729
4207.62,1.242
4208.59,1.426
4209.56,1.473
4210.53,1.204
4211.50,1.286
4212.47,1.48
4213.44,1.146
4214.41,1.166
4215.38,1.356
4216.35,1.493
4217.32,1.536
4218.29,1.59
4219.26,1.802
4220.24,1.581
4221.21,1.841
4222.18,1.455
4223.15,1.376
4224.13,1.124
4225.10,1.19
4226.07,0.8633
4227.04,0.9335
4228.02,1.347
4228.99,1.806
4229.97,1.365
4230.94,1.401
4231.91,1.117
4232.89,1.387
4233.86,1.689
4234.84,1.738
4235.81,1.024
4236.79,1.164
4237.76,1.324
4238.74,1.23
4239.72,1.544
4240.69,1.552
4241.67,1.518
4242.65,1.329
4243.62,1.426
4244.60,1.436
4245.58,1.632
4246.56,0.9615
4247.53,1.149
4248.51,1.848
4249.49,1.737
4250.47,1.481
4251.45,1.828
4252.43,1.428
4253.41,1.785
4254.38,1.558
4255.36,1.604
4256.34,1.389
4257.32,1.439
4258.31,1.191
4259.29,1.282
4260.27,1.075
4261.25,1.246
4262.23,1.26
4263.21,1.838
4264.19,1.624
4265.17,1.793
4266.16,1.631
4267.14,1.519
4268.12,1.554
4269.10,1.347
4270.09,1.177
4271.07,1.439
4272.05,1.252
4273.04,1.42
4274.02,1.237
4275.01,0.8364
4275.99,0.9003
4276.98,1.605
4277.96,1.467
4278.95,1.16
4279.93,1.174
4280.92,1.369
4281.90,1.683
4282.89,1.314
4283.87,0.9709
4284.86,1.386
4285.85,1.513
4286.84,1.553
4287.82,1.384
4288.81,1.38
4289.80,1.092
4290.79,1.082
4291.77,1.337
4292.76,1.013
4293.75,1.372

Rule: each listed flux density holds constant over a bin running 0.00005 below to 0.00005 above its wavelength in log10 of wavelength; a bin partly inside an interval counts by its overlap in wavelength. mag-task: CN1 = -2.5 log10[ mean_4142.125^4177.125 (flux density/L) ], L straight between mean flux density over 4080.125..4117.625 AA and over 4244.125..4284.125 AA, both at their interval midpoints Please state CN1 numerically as 0.09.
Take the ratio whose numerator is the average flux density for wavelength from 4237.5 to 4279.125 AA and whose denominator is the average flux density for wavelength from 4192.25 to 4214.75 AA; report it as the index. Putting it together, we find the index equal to 1.09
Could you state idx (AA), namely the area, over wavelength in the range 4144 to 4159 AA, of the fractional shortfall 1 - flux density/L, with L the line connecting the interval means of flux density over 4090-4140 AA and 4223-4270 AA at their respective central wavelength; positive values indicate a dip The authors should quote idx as 2.7 AA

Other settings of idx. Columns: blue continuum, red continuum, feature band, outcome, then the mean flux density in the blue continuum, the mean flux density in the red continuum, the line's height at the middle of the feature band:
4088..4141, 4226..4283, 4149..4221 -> 2.6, 1.39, 1.4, 1.4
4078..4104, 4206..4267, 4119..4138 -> 0.5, 1.42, 1.43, 1.42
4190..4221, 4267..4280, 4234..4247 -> -0.6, 1.37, 1.29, 1.33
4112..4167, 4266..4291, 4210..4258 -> -3.2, 1.35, 1.32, 1.33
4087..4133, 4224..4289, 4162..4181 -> 0.4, 1.38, 1.39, 1.39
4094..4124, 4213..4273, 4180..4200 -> 0.8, 1.37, 1.43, 1.4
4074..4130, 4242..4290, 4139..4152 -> 1.6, 1.4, 1.4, 1.4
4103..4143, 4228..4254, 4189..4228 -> 2.7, 1.41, 1.46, 1.44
